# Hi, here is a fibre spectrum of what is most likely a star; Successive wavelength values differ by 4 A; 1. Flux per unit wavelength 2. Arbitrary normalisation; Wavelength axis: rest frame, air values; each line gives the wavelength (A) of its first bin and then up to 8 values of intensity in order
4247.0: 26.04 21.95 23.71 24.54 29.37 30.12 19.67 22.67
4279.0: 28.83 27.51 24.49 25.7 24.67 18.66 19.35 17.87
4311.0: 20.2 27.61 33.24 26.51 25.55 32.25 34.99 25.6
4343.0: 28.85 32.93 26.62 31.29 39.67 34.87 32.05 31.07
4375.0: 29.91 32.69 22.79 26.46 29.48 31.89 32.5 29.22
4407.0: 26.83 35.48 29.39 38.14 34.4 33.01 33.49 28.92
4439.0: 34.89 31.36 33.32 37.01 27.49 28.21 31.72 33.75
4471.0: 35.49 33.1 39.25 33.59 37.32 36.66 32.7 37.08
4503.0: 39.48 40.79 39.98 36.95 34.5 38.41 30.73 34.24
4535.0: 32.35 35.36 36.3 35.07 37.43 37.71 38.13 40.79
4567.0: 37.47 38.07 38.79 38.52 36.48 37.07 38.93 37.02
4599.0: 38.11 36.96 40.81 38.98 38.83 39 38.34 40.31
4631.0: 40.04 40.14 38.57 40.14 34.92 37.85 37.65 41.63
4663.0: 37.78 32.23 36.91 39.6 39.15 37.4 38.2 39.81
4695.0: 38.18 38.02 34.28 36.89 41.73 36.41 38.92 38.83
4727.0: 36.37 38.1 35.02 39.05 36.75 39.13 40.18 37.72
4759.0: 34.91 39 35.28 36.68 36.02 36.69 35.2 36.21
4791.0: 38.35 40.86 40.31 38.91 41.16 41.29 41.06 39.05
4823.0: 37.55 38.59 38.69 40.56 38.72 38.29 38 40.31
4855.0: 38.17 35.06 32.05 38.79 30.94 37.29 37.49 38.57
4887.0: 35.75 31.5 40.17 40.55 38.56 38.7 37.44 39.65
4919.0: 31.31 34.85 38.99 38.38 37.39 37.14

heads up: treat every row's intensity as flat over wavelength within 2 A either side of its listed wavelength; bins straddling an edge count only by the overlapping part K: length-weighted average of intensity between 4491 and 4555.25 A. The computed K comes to 36.2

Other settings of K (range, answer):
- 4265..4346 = 25.8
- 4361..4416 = 30.3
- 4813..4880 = 37.7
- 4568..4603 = 37.8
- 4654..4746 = 37.8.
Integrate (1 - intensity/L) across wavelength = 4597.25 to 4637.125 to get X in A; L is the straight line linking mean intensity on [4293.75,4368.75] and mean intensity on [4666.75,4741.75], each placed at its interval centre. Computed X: -4.1 A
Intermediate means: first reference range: 28.1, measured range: 39.2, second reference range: 37.8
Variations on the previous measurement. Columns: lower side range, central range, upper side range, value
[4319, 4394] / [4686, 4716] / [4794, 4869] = -1.3 A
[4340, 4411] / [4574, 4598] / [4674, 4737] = -1.7 A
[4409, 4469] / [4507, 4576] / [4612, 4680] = -2.3 A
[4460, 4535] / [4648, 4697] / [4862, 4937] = -2.4 A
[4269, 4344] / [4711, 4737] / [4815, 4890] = -2.3 A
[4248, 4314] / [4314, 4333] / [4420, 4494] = -2.1 A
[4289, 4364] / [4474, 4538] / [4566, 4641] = -2.6 A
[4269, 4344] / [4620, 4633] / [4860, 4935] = -3.3 A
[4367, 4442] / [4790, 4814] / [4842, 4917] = -2.7 A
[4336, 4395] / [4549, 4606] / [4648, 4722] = -4.2 A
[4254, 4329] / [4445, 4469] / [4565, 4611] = 0.2 A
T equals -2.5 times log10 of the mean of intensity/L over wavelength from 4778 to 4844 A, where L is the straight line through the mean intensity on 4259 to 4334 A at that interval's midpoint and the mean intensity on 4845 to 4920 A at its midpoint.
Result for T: -0.10 mag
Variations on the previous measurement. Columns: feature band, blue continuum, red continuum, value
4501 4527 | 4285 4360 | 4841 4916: -0.23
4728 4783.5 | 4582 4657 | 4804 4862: 0.05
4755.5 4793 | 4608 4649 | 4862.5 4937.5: 0.04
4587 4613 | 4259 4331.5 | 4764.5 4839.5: -0.16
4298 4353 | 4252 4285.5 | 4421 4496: 0.06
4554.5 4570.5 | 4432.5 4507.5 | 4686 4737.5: -0.09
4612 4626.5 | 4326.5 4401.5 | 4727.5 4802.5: -0.11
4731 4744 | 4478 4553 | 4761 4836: 0.02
